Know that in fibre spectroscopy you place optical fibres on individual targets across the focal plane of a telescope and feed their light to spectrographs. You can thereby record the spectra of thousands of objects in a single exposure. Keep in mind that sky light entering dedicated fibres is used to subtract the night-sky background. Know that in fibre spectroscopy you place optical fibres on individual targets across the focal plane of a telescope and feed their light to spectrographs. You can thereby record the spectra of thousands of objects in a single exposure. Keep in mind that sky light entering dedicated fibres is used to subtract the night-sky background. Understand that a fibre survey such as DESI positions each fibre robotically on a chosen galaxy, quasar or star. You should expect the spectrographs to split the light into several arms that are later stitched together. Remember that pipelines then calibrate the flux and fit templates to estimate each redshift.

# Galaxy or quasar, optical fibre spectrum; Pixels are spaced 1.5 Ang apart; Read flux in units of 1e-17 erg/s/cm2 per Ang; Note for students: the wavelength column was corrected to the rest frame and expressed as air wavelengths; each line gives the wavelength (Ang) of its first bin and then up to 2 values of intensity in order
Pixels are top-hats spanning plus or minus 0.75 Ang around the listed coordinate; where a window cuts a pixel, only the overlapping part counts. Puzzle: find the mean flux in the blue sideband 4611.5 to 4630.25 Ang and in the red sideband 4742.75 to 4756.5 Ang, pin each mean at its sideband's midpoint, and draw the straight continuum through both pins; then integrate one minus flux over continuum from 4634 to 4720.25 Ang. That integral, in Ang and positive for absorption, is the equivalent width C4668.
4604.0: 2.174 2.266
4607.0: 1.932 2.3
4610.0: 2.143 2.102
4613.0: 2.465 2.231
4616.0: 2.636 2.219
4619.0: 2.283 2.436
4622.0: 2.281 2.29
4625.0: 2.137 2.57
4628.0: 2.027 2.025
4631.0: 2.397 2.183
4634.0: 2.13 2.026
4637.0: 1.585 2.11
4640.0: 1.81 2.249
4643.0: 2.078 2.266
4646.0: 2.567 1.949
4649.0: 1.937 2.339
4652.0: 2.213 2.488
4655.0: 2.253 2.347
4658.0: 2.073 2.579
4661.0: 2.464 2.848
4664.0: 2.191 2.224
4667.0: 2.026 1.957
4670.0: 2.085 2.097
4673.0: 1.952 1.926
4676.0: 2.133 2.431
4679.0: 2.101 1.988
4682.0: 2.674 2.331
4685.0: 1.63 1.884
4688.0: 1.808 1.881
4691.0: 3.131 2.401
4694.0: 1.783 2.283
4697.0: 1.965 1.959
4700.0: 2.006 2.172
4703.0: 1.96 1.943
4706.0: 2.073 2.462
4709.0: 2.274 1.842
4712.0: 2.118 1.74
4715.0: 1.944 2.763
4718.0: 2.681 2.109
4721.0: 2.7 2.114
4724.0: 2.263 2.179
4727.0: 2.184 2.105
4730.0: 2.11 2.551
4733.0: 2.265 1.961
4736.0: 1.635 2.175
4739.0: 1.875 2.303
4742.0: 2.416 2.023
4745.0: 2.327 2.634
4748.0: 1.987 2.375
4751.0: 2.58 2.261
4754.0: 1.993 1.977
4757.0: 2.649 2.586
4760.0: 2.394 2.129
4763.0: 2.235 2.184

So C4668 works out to 4.28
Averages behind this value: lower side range 2.29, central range 2.16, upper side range 2.25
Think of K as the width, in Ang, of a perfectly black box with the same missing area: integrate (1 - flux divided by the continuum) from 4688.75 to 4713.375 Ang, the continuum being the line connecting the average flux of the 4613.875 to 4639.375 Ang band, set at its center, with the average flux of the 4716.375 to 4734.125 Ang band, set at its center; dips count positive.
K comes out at 1.68 Ang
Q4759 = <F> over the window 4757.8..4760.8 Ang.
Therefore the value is 2.48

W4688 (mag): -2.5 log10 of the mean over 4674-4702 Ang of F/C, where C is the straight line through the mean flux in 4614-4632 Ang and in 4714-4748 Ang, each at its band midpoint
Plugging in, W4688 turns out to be 0.06 mag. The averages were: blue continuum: 2.29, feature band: 2.13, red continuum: 2.23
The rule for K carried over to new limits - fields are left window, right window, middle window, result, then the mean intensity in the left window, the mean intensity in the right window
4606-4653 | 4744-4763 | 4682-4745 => 3.4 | 2.19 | 2.32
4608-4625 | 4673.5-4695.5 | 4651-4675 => -0.4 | 2.3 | 2.15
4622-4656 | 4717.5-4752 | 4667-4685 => 0.6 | 2.17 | 2.24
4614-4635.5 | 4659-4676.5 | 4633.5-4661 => 0.7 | 2.27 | 2.2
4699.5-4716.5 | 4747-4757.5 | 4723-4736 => 0.0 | 2.08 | 2.26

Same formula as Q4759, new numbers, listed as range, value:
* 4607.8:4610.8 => 2.22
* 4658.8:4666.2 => 2.46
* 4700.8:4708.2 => 2.12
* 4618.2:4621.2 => 2.36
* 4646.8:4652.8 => 2.11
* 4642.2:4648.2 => 2.22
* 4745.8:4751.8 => 2.39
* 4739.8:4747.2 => 2.34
